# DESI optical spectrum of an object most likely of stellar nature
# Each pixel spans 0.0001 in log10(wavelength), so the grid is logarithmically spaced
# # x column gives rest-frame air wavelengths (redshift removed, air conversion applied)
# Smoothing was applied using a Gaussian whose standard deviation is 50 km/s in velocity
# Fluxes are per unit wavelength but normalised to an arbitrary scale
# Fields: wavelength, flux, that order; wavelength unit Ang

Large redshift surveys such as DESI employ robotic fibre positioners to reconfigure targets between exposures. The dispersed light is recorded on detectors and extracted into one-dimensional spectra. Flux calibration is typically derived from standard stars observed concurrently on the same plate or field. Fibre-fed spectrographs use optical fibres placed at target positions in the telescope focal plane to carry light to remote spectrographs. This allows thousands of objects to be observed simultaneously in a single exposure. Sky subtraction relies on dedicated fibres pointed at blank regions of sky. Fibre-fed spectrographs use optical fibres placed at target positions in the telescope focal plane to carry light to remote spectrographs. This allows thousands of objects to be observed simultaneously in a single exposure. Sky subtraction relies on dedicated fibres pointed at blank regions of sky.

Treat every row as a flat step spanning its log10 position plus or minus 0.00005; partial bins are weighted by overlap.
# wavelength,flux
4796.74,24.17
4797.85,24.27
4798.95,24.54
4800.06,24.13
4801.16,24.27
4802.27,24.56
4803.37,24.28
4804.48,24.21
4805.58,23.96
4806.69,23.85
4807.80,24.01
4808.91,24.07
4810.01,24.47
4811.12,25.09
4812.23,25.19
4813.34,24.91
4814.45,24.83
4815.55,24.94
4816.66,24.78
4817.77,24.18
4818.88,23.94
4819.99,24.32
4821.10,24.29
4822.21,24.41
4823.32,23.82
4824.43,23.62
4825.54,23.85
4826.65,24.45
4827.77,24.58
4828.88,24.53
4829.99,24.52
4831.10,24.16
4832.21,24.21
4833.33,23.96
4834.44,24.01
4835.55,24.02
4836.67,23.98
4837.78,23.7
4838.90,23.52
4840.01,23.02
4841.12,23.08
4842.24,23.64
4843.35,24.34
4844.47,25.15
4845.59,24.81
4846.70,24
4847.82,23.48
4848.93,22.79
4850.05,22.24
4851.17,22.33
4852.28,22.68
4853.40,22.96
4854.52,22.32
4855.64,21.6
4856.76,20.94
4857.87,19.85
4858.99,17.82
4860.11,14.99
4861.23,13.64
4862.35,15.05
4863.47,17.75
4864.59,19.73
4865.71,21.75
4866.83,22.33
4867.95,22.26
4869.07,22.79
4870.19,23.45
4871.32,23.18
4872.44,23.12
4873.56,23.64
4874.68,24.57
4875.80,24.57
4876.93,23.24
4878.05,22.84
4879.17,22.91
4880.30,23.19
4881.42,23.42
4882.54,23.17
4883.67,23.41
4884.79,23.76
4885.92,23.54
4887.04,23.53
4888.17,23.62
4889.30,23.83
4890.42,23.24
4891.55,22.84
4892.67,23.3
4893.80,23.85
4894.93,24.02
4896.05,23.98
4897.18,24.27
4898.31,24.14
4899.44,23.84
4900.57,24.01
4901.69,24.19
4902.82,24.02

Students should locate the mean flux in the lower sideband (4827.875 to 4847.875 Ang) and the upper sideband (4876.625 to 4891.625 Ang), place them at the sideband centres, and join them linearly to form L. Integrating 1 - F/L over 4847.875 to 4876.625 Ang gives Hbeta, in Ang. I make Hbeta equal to 3.0 Ang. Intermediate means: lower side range 24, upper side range 23.3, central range 21.2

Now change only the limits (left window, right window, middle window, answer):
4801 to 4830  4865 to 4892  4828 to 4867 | 2.81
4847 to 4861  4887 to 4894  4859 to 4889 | 0.72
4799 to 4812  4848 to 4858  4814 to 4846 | -1.36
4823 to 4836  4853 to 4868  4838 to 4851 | -1.06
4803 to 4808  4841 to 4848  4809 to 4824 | -0.29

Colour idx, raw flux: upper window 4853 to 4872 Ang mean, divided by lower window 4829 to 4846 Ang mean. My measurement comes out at 0.8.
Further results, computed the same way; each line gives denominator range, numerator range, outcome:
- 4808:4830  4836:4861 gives 0.91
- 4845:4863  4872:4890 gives 1.14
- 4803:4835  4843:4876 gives 0.89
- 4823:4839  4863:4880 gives 0.94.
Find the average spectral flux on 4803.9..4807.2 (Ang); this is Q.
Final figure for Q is 24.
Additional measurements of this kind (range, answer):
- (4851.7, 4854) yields 22.8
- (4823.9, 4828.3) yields 24.1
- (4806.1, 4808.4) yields 23.8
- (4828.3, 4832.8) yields 24.4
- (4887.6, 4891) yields 23.5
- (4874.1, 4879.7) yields 23.6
